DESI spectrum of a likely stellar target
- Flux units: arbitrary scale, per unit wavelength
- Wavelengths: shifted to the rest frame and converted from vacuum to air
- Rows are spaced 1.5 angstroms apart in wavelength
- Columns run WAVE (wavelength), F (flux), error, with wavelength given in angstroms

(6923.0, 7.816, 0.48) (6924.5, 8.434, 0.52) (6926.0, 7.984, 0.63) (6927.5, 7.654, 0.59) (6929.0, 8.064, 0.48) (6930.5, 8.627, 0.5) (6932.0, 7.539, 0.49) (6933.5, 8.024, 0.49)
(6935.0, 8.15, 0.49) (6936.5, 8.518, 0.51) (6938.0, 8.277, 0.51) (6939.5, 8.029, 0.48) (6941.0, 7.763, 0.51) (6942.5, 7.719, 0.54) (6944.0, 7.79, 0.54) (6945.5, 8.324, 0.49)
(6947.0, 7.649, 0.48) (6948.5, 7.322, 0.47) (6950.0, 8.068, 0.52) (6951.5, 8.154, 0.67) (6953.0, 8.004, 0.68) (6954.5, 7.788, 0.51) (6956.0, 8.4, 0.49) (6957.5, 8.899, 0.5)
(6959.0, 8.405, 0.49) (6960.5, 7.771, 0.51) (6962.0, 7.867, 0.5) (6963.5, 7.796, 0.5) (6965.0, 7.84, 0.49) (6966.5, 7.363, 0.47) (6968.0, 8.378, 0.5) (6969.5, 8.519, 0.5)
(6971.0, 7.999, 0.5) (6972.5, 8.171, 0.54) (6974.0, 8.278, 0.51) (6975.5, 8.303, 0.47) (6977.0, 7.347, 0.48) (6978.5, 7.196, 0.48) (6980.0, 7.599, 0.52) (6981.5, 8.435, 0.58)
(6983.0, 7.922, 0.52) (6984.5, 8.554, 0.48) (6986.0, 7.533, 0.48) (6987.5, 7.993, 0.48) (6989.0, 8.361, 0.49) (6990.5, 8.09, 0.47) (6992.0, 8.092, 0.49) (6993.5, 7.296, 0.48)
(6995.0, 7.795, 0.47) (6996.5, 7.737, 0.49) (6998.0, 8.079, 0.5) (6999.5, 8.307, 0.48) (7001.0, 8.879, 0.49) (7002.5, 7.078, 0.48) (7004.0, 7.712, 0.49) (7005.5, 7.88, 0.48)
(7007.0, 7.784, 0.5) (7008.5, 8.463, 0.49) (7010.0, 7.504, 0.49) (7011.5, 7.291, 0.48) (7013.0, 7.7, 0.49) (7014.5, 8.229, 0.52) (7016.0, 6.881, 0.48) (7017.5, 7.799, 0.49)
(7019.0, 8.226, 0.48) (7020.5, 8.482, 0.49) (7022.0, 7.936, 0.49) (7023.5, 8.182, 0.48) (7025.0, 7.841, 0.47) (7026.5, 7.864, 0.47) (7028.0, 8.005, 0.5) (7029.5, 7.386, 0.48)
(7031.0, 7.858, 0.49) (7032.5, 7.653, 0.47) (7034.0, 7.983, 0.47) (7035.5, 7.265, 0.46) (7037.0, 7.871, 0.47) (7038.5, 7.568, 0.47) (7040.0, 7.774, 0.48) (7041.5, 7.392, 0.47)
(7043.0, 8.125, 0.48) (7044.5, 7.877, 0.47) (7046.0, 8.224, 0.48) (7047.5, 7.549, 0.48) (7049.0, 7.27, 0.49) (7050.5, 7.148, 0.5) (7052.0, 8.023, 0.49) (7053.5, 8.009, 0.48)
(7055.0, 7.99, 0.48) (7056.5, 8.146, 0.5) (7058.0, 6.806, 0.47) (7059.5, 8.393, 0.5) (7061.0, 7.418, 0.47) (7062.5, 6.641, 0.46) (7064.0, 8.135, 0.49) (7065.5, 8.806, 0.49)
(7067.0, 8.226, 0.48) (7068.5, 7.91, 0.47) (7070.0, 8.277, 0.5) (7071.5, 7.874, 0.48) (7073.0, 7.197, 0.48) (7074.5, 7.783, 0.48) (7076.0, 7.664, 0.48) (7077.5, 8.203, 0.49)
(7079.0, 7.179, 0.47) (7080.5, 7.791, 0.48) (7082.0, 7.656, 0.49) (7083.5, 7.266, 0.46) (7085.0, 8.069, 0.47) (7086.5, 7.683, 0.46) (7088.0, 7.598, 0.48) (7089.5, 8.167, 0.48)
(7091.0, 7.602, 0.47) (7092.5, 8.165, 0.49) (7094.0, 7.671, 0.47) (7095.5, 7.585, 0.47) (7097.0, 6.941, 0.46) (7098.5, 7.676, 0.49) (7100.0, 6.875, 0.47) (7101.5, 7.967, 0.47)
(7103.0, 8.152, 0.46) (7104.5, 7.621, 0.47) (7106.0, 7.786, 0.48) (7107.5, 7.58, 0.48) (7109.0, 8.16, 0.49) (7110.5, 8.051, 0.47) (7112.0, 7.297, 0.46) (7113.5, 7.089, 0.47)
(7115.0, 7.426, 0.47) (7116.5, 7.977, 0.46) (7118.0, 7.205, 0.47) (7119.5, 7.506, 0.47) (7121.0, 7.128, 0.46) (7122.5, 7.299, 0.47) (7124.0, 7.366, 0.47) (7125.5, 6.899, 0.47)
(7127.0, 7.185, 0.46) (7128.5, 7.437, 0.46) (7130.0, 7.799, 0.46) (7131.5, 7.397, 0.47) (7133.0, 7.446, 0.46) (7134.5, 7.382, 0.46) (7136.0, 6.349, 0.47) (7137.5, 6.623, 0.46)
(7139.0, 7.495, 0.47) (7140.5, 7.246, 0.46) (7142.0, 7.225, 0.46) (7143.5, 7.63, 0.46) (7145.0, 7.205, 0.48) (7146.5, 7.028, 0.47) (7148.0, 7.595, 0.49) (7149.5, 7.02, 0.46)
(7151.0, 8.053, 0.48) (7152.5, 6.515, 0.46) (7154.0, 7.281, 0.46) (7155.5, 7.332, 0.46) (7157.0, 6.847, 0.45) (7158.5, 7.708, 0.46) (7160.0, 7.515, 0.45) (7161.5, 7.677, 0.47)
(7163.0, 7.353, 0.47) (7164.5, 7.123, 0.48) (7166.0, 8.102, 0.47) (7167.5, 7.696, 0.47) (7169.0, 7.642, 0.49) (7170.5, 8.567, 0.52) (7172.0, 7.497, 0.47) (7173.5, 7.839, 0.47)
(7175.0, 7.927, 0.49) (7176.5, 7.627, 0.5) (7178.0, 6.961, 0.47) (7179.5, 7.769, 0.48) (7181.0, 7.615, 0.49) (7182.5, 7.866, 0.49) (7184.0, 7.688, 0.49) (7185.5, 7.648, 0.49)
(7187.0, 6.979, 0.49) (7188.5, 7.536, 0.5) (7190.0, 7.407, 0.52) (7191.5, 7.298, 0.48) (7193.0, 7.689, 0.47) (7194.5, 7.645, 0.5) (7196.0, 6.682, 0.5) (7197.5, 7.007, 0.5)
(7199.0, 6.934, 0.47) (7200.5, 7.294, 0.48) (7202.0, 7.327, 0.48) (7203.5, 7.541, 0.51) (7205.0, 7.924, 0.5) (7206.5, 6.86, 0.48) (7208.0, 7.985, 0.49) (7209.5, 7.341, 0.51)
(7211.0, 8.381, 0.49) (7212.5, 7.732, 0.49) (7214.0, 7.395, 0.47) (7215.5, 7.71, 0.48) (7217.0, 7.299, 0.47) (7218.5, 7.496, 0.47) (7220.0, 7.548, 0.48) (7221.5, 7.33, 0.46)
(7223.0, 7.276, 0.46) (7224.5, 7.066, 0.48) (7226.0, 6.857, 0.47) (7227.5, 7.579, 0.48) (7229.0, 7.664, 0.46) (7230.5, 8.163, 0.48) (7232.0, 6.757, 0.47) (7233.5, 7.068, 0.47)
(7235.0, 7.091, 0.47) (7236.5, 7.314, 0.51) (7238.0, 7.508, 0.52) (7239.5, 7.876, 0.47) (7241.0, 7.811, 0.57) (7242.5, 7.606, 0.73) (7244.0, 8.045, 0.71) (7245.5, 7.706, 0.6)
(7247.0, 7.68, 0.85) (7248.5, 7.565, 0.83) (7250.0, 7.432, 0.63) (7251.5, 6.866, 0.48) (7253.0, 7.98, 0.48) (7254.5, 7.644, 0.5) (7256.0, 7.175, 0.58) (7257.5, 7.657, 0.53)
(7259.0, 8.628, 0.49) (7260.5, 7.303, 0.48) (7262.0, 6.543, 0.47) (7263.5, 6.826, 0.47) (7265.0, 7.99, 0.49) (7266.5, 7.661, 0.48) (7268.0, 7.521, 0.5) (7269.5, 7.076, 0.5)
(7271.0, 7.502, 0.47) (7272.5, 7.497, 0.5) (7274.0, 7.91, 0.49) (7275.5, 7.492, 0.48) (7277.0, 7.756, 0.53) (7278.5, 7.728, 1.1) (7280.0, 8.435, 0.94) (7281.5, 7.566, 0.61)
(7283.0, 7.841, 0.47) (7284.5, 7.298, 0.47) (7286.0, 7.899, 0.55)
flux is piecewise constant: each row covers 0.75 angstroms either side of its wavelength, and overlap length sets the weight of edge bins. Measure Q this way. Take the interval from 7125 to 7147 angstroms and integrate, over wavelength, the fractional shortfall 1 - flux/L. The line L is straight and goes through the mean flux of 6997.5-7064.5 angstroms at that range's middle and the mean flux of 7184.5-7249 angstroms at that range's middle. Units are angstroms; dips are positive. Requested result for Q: 1.1 angstroms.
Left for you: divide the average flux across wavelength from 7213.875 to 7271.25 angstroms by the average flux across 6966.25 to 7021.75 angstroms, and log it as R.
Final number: 0.94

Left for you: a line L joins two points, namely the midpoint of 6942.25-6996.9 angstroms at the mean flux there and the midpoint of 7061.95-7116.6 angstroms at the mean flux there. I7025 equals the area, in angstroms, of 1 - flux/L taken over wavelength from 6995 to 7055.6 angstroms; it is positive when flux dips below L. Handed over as 0.3 angstroms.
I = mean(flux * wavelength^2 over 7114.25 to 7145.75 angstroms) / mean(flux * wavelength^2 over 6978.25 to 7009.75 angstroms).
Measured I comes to 0.95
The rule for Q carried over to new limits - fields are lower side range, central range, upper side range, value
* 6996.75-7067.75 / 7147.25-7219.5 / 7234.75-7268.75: 1.3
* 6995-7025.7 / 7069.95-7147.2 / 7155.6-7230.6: 1.8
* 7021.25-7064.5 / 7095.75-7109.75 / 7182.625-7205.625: -0.1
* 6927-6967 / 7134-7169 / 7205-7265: 1.5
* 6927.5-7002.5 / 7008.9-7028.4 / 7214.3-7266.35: 0.1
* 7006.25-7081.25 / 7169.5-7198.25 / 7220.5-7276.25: 0.1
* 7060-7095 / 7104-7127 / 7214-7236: 0.6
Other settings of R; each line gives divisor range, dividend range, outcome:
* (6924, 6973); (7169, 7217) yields 0.94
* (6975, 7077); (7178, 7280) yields 0.96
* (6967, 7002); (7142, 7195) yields 0.94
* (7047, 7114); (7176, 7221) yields 0.97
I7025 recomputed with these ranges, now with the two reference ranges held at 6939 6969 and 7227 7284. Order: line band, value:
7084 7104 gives 0.22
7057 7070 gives -0.01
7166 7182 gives -0.13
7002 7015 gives 0.26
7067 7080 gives 0.04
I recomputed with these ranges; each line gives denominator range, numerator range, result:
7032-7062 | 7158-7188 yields 1.03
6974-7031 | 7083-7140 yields 0.98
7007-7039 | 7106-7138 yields 0.97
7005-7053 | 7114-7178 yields 0.98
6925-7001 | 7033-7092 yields 1.00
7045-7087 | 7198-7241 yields 1.00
